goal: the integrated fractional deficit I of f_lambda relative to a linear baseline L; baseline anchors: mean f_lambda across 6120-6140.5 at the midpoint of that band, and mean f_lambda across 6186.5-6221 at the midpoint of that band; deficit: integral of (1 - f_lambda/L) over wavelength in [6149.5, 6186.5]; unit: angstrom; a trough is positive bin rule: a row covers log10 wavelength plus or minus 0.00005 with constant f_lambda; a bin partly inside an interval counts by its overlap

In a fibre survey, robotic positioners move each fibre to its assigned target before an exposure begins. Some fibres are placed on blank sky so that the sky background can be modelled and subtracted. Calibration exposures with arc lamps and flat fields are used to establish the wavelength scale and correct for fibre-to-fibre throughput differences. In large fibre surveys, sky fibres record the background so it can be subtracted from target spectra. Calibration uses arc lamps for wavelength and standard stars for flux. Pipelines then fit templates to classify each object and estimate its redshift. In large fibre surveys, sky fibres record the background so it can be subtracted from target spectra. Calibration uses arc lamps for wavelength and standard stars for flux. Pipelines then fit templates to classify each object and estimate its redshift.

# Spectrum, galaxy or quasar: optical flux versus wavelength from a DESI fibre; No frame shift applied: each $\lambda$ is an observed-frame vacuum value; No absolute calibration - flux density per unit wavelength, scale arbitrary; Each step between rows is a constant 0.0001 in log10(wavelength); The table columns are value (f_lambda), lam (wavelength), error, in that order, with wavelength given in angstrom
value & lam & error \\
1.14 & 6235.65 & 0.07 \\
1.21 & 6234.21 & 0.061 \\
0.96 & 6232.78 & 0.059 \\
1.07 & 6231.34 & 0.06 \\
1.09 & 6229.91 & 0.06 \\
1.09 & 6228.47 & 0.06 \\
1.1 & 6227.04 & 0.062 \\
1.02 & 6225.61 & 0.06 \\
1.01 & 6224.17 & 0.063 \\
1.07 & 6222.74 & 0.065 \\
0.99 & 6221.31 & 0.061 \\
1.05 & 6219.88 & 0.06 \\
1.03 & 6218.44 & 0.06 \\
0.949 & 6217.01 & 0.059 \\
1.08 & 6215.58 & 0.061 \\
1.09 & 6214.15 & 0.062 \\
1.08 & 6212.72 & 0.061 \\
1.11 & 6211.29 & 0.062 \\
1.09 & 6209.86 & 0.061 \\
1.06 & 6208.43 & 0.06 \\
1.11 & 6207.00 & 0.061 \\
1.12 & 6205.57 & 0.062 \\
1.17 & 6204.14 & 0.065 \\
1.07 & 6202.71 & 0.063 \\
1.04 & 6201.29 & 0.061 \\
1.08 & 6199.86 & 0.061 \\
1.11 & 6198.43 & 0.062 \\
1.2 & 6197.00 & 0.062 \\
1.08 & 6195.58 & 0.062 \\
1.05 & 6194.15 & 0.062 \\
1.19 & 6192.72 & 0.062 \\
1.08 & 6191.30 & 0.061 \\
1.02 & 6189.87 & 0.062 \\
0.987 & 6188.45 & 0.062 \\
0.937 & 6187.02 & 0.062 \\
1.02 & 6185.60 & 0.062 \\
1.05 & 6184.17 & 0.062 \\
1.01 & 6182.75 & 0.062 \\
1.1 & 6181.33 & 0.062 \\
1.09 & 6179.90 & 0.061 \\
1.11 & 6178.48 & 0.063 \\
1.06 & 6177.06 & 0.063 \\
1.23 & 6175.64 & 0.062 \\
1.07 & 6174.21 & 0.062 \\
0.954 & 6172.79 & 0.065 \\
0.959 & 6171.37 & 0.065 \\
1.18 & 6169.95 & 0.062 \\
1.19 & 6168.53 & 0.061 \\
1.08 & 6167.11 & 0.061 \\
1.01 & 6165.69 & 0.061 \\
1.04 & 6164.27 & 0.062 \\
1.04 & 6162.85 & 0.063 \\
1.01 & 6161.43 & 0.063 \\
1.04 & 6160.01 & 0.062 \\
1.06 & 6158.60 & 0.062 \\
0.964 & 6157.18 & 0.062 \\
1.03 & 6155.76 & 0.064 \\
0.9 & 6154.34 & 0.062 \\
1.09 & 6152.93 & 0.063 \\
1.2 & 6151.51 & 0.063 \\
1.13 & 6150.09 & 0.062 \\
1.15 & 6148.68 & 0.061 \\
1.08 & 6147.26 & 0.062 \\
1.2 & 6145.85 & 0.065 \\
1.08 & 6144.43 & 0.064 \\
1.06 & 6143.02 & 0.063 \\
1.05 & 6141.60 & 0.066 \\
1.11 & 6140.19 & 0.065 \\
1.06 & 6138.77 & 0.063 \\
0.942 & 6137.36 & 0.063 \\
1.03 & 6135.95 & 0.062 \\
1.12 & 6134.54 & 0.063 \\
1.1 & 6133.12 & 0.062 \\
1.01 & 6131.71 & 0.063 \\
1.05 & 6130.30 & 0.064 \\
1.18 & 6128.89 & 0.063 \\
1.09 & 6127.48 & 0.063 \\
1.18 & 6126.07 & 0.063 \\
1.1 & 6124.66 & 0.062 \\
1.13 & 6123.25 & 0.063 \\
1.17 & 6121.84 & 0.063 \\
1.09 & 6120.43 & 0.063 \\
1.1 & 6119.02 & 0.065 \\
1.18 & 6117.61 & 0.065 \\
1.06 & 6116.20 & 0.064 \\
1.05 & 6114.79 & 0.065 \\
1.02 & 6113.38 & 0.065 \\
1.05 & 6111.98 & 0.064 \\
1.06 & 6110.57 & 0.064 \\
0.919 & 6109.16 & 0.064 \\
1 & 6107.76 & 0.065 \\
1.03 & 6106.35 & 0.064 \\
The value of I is 0.7 angstrom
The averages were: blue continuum 1.09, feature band 1.06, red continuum 1.07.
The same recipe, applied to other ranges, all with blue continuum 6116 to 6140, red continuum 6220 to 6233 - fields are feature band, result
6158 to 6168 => 0.3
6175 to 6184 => -0.2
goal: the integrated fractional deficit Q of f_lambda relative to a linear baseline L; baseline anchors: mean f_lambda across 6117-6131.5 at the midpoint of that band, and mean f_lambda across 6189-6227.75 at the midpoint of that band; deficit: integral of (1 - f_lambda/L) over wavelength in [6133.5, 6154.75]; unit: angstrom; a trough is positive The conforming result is 0.5 angstrom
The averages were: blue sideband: 1.12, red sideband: 1.08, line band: 1.08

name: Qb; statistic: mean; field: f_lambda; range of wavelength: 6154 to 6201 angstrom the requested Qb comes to 1.06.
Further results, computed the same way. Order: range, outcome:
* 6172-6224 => 1.07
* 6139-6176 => 1.07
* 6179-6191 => 1.03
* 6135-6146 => 1.06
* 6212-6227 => 1.04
